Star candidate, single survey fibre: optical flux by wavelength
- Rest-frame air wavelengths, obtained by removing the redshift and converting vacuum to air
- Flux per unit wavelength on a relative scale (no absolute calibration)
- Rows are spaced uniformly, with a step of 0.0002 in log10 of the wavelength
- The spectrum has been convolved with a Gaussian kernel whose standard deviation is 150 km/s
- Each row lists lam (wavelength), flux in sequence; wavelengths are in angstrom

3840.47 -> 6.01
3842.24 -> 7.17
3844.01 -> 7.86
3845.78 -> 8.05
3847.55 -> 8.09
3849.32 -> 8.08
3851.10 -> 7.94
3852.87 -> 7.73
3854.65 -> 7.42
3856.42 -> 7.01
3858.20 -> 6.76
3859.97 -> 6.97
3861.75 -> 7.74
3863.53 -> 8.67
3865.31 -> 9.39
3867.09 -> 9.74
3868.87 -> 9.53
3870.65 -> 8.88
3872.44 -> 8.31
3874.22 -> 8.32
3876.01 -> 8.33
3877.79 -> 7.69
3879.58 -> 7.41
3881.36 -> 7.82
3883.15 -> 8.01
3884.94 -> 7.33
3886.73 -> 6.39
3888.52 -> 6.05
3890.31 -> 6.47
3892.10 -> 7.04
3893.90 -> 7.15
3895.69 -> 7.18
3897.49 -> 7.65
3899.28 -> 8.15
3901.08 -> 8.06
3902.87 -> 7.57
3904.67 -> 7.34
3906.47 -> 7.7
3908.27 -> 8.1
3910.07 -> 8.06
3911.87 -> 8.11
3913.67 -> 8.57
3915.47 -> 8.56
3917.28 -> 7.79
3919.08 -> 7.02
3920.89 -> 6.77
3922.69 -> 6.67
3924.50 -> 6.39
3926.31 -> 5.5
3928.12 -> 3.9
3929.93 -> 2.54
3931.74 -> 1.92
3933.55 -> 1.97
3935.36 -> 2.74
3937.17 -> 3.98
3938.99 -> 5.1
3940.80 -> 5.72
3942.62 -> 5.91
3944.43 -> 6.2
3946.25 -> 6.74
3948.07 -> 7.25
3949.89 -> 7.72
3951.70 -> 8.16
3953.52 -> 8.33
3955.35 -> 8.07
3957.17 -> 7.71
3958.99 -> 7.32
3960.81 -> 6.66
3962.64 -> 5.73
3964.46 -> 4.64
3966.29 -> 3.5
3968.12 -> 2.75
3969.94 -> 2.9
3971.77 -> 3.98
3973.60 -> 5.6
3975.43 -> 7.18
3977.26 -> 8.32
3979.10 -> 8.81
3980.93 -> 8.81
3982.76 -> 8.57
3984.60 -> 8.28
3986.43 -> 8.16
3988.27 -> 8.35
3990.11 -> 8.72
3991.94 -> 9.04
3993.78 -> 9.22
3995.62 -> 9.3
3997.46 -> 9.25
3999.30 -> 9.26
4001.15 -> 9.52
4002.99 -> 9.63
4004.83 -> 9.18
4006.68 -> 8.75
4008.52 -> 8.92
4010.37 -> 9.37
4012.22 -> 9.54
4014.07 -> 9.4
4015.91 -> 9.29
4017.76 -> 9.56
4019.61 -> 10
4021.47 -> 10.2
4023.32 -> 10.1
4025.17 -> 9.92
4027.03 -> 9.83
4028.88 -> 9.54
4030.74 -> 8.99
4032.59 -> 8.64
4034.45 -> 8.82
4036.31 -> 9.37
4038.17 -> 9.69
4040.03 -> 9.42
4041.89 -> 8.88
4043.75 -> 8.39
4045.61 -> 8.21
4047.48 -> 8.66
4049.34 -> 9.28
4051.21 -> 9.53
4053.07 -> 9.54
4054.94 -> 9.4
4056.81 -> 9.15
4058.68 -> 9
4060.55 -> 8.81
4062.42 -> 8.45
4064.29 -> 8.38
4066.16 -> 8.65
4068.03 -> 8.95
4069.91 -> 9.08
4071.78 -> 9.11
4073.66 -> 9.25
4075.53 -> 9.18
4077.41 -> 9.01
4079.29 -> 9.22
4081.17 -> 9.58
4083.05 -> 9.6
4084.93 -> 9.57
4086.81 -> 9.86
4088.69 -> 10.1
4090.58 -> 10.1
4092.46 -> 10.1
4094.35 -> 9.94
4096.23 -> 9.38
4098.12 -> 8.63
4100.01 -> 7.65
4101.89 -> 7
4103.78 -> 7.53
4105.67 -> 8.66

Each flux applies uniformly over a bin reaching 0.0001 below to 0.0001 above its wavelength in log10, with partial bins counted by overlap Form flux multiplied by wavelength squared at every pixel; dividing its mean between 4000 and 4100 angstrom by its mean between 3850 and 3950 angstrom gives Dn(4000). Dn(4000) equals 1.4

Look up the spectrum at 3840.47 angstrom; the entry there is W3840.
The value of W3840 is 6.01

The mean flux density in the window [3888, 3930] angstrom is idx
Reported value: 7.11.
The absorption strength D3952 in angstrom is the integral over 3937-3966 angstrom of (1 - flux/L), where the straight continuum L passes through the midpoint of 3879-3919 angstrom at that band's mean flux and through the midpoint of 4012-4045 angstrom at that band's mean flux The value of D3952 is 6.0 angstrom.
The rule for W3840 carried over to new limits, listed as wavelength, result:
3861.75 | 7.74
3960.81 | 6.66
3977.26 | 8.32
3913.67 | 8.57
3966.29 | 3.5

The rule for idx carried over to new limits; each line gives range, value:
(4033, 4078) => 9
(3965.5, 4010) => 7.79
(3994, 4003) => 9.35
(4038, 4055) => 9.06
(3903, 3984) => 6.28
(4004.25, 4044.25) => 9.37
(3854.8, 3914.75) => 7.8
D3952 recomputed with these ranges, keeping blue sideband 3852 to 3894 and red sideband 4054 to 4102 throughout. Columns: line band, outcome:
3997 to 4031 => -3.0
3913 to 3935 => 7.0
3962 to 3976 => 6.6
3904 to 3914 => 0.1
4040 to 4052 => 0.1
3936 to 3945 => 3.2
